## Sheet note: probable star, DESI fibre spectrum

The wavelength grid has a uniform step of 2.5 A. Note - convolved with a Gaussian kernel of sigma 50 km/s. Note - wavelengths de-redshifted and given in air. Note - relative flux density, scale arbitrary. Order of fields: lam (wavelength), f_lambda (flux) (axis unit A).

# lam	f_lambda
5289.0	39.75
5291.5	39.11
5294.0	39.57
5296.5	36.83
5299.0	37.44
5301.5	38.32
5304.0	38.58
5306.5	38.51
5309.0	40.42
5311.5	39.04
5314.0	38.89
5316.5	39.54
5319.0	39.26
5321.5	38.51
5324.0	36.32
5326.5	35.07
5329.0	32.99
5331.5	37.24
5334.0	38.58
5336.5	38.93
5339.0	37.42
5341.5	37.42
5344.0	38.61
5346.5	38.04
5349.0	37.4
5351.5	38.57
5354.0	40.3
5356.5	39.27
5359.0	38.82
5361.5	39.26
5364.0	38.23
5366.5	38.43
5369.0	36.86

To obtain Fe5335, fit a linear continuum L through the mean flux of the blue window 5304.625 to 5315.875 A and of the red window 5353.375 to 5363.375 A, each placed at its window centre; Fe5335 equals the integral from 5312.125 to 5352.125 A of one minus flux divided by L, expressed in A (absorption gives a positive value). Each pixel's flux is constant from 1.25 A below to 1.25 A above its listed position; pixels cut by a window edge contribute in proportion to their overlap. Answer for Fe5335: 1.6 A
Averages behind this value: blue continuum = 39.2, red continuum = 39.3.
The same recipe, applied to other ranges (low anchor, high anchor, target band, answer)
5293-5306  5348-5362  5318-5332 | 0.74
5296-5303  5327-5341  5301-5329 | -0.62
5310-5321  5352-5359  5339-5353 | 0.50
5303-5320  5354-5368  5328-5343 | 0.71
